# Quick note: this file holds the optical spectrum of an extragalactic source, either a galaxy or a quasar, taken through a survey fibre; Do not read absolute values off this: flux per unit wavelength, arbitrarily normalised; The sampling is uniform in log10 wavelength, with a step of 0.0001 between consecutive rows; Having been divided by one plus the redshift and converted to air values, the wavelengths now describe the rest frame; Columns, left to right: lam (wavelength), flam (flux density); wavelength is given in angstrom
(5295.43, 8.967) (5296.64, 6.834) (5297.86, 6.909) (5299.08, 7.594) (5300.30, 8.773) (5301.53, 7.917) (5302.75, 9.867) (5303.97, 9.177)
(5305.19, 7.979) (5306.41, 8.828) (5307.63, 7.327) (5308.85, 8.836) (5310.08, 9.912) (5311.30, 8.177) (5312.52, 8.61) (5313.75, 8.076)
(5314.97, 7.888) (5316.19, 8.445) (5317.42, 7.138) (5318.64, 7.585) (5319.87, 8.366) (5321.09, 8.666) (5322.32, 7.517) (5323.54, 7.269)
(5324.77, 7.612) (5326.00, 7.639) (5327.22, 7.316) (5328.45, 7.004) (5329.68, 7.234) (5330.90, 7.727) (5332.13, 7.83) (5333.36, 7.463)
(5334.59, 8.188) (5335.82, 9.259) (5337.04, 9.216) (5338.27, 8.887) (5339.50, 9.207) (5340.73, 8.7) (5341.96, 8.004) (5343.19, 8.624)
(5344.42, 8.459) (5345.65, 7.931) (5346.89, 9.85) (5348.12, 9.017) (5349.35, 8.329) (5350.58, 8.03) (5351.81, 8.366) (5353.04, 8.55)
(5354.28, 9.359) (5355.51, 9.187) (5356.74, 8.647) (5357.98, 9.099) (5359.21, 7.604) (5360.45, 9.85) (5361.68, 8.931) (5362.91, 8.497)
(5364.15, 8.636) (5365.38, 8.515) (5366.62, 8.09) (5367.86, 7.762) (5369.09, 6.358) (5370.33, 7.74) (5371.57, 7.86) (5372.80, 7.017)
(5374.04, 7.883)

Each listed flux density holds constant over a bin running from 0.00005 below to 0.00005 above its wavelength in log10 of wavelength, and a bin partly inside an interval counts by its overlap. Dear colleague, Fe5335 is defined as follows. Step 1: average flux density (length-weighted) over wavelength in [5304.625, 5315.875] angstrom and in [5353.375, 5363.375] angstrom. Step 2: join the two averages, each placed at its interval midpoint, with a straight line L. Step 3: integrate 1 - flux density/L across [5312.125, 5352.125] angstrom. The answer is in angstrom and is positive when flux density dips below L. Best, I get 2.18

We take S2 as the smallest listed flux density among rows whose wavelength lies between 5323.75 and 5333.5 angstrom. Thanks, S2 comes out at 7.004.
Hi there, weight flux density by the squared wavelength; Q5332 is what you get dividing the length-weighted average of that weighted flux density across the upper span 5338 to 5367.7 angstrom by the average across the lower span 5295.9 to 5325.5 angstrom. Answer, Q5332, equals 1.08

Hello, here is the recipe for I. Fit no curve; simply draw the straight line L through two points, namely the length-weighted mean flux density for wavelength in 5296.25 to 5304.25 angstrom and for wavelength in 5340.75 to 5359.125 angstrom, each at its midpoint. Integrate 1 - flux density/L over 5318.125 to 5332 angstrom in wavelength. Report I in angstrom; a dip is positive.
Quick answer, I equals 1.24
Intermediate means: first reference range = 8.14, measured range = 7.64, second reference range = 8.64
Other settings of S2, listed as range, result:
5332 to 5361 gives 7.463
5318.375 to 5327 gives 7.269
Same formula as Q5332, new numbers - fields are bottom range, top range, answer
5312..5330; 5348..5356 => 1.13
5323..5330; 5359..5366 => 1.21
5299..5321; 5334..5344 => 1.06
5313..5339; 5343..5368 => 1.10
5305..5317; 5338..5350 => 1.05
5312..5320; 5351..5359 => 1.12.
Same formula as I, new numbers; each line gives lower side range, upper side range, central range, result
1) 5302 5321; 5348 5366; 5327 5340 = 0.6 angstrom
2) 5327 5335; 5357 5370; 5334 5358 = -2.6 angstrom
